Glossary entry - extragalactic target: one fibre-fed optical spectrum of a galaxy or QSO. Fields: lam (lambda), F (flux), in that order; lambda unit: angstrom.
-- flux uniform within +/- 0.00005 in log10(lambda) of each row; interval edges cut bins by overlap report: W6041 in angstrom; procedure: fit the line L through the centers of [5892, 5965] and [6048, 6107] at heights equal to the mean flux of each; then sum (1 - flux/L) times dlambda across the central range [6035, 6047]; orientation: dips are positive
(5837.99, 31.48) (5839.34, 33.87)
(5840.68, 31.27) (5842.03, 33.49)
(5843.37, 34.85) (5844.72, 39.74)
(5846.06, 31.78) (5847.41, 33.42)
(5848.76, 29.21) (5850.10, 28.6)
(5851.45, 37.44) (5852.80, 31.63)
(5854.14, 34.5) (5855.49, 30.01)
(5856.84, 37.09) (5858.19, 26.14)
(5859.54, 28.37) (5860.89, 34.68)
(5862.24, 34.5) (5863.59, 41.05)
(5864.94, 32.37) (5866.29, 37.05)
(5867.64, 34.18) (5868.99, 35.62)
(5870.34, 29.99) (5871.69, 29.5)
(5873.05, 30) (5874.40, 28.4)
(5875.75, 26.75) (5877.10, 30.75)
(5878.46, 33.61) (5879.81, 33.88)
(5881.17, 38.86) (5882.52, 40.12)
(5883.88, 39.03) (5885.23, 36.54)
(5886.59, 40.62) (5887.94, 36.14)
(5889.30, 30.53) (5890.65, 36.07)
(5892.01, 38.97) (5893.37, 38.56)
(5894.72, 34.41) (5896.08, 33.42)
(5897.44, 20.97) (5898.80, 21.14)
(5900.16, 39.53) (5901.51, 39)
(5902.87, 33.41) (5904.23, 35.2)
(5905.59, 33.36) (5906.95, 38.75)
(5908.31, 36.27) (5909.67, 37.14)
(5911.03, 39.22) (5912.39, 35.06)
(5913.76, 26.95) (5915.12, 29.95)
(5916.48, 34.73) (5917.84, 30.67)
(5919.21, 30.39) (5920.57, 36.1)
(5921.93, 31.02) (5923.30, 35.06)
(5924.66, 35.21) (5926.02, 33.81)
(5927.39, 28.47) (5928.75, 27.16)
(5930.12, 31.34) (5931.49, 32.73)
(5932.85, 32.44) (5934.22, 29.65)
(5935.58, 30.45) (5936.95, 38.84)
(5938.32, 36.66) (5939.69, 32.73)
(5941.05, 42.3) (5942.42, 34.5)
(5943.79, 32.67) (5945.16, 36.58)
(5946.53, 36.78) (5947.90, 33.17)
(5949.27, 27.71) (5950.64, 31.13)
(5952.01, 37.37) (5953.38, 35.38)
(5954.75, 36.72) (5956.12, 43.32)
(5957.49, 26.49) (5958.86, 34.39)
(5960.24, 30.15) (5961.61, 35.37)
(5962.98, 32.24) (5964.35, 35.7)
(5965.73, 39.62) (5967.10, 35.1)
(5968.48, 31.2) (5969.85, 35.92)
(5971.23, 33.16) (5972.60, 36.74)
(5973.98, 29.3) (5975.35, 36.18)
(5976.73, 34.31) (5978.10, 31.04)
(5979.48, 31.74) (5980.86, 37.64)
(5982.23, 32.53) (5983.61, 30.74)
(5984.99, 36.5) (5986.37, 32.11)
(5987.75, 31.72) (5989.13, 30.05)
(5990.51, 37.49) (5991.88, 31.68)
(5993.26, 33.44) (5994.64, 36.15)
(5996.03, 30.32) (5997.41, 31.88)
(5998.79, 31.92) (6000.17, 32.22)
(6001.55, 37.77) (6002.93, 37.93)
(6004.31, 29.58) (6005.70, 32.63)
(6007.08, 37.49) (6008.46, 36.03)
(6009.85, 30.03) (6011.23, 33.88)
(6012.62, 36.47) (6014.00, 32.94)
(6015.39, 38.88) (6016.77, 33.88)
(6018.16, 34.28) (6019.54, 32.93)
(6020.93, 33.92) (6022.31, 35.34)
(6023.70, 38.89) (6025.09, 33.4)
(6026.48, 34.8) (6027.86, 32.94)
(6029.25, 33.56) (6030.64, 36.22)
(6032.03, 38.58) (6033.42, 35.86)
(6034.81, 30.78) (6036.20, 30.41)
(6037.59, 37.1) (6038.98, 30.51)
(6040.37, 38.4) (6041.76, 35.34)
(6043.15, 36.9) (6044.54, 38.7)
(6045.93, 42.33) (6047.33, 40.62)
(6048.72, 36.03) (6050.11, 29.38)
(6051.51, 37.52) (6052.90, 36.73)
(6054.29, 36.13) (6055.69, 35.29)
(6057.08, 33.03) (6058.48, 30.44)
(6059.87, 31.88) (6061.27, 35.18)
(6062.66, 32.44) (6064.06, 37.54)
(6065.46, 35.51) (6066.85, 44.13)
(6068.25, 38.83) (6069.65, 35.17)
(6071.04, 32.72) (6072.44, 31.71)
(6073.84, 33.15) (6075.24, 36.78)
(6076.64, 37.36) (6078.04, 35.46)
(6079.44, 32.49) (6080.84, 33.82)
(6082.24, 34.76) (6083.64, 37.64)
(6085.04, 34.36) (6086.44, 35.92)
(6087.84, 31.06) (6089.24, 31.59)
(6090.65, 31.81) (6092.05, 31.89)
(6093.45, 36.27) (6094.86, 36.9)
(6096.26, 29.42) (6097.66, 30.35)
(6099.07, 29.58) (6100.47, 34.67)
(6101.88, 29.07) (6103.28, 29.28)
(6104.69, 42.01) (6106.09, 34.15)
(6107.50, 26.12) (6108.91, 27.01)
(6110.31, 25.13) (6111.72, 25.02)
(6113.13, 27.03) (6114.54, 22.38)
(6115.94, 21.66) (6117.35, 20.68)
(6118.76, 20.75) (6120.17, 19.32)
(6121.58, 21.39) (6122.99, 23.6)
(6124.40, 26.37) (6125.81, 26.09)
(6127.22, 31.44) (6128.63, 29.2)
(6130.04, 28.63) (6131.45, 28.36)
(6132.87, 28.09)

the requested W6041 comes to -0.7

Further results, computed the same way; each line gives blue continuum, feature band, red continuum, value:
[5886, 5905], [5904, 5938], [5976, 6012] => 0.7 angstrom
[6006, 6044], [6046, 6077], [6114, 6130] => -4.7 angstrom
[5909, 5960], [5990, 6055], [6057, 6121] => -4.7 angstrom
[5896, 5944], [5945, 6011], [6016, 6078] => 0.7 angstrom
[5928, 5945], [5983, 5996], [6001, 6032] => 0.4 angstrom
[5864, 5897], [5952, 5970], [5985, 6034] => -0.3 angstrom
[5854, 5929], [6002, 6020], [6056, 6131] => -1.3 angstrom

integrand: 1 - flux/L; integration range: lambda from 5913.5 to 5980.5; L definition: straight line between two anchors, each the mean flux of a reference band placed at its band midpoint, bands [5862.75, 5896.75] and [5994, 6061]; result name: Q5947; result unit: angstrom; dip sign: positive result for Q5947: 2.2 angstrom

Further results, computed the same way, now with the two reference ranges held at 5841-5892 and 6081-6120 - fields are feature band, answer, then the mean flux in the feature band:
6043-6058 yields -2.7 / 36.5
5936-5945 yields -1.0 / 36.1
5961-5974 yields -1.0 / 34.7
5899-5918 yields -0.9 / 34.7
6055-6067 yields -1.5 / 34.7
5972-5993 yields -0.9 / 33.3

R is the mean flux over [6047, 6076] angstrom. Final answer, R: 35.2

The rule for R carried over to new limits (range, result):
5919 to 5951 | 33.3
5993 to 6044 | 34.4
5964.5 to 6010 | 33.8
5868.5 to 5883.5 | 32.6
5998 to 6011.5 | 33.9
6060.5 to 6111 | 33.6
